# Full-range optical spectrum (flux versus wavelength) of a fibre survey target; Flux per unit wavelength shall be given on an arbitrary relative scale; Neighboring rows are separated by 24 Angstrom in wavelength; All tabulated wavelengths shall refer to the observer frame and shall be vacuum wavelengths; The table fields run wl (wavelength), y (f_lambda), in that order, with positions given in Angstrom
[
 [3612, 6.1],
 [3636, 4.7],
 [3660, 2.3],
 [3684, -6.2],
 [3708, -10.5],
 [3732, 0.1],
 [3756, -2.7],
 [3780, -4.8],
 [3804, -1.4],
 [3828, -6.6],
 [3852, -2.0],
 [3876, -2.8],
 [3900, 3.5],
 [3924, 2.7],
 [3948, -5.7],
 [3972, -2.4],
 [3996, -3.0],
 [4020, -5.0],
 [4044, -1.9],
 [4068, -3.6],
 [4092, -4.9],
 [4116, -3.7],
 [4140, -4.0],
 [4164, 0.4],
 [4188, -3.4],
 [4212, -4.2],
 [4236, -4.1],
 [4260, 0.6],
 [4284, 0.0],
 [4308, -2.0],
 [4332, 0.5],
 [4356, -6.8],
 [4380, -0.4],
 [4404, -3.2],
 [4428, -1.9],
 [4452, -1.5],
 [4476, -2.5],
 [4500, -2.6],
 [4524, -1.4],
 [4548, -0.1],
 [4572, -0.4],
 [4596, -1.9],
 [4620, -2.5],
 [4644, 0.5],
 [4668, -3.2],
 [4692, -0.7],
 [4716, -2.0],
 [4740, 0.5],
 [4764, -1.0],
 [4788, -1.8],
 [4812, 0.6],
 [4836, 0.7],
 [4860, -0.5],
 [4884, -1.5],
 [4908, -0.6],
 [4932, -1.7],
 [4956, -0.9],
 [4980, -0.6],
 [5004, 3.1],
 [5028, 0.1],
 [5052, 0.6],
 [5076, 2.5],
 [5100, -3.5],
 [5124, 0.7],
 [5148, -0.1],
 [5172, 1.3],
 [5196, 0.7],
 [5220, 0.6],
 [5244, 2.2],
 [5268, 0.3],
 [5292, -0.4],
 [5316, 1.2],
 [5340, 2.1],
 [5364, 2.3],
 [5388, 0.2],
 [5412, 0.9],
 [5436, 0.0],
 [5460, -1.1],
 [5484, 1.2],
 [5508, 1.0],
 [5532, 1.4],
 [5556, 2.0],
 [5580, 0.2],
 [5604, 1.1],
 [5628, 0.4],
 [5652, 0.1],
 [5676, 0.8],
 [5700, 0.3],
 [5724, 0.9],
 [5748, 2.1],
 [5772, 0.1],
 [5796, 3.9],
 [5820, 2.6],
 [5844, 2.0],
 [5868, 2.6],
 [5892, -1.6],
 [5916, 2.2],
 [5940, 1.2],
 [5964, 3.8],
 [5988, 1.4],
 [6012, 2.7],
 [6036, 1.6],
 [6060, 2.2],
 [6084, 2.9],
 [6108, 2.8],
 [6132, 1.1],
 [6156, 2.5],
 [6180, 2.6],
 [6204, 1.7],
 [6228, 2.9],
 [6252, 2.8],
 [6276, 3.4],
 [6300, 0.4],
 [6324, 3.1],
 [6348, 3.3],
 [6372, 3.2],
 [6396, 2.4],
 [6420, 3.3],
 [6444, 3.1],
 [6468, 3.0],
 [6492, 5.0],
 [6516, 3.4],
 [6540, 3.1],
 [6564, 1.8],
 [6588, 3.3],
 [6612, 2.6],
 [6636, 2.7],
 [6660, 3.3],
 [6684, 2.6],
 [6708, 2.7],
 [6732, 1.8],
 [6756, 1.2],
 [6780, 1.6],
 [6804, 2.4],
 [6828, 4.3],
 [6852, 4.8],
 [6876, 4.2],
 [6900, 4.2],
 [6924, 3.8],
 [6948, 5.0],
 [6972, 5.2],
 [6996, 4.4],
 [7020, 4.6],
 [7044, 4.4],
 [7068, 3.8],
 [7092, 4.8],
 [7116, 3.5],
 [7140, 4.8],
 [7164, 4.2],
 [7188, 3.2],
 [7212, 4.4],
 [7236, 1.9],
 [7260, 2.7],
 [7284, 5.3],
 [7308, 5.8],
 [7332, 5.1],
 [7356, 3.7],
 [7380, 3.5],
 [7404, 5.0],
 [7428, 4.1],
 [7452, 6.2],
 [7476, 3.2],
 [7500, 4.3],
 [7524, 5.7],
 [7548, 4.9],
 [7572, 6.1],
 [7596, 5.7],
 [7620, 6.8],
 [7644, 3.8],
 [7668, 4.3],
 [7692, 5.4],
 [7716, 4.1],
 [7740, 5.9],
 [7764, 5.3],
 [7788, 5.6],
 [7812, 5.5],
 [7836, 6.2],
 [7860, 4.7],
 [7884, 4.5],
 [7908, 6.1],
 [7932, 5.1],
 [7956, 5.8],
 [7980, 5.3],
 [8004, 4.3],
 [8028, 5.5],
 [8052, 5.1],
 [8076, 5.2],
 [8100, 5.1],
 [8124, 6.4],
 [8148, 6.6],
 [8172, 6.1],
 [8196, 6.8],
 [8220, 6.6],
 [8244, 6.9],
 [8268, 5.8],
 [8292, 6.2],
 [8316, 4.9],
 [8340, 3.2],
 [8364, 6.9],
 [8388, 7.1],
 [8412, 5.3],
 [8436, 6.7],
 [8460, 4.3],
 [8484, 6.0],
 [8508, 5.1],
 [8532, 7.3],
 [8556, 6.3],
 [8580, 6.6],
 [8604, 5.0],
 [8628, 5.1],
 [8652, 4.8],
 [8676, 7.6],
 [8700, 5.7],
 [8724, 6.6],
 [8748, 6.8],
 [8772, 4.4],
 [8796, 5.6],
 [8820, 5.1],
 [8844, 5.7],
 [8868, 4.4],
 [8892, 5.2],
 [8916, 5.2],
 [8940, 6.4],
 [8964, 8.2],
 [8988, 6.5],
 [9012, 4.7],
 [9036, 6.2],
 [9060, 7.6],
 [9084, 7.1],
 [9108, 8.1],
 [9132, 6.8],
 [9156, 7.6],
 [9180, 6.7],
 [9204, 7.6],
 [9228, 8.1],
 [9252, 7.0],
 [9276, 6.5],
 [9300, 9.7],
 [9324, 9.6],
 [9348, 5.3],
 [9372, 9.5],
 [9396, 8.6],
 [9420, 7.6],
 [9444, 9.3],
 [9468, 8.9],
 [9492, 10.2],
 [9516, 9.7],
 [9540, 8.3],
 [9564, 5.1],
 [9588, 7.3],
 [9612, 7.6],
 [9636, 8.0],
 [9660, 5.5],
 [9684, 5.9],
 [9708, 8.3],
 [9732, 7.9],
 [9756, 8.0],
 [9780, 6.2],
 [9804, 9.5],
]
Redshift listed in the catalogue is 0.713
